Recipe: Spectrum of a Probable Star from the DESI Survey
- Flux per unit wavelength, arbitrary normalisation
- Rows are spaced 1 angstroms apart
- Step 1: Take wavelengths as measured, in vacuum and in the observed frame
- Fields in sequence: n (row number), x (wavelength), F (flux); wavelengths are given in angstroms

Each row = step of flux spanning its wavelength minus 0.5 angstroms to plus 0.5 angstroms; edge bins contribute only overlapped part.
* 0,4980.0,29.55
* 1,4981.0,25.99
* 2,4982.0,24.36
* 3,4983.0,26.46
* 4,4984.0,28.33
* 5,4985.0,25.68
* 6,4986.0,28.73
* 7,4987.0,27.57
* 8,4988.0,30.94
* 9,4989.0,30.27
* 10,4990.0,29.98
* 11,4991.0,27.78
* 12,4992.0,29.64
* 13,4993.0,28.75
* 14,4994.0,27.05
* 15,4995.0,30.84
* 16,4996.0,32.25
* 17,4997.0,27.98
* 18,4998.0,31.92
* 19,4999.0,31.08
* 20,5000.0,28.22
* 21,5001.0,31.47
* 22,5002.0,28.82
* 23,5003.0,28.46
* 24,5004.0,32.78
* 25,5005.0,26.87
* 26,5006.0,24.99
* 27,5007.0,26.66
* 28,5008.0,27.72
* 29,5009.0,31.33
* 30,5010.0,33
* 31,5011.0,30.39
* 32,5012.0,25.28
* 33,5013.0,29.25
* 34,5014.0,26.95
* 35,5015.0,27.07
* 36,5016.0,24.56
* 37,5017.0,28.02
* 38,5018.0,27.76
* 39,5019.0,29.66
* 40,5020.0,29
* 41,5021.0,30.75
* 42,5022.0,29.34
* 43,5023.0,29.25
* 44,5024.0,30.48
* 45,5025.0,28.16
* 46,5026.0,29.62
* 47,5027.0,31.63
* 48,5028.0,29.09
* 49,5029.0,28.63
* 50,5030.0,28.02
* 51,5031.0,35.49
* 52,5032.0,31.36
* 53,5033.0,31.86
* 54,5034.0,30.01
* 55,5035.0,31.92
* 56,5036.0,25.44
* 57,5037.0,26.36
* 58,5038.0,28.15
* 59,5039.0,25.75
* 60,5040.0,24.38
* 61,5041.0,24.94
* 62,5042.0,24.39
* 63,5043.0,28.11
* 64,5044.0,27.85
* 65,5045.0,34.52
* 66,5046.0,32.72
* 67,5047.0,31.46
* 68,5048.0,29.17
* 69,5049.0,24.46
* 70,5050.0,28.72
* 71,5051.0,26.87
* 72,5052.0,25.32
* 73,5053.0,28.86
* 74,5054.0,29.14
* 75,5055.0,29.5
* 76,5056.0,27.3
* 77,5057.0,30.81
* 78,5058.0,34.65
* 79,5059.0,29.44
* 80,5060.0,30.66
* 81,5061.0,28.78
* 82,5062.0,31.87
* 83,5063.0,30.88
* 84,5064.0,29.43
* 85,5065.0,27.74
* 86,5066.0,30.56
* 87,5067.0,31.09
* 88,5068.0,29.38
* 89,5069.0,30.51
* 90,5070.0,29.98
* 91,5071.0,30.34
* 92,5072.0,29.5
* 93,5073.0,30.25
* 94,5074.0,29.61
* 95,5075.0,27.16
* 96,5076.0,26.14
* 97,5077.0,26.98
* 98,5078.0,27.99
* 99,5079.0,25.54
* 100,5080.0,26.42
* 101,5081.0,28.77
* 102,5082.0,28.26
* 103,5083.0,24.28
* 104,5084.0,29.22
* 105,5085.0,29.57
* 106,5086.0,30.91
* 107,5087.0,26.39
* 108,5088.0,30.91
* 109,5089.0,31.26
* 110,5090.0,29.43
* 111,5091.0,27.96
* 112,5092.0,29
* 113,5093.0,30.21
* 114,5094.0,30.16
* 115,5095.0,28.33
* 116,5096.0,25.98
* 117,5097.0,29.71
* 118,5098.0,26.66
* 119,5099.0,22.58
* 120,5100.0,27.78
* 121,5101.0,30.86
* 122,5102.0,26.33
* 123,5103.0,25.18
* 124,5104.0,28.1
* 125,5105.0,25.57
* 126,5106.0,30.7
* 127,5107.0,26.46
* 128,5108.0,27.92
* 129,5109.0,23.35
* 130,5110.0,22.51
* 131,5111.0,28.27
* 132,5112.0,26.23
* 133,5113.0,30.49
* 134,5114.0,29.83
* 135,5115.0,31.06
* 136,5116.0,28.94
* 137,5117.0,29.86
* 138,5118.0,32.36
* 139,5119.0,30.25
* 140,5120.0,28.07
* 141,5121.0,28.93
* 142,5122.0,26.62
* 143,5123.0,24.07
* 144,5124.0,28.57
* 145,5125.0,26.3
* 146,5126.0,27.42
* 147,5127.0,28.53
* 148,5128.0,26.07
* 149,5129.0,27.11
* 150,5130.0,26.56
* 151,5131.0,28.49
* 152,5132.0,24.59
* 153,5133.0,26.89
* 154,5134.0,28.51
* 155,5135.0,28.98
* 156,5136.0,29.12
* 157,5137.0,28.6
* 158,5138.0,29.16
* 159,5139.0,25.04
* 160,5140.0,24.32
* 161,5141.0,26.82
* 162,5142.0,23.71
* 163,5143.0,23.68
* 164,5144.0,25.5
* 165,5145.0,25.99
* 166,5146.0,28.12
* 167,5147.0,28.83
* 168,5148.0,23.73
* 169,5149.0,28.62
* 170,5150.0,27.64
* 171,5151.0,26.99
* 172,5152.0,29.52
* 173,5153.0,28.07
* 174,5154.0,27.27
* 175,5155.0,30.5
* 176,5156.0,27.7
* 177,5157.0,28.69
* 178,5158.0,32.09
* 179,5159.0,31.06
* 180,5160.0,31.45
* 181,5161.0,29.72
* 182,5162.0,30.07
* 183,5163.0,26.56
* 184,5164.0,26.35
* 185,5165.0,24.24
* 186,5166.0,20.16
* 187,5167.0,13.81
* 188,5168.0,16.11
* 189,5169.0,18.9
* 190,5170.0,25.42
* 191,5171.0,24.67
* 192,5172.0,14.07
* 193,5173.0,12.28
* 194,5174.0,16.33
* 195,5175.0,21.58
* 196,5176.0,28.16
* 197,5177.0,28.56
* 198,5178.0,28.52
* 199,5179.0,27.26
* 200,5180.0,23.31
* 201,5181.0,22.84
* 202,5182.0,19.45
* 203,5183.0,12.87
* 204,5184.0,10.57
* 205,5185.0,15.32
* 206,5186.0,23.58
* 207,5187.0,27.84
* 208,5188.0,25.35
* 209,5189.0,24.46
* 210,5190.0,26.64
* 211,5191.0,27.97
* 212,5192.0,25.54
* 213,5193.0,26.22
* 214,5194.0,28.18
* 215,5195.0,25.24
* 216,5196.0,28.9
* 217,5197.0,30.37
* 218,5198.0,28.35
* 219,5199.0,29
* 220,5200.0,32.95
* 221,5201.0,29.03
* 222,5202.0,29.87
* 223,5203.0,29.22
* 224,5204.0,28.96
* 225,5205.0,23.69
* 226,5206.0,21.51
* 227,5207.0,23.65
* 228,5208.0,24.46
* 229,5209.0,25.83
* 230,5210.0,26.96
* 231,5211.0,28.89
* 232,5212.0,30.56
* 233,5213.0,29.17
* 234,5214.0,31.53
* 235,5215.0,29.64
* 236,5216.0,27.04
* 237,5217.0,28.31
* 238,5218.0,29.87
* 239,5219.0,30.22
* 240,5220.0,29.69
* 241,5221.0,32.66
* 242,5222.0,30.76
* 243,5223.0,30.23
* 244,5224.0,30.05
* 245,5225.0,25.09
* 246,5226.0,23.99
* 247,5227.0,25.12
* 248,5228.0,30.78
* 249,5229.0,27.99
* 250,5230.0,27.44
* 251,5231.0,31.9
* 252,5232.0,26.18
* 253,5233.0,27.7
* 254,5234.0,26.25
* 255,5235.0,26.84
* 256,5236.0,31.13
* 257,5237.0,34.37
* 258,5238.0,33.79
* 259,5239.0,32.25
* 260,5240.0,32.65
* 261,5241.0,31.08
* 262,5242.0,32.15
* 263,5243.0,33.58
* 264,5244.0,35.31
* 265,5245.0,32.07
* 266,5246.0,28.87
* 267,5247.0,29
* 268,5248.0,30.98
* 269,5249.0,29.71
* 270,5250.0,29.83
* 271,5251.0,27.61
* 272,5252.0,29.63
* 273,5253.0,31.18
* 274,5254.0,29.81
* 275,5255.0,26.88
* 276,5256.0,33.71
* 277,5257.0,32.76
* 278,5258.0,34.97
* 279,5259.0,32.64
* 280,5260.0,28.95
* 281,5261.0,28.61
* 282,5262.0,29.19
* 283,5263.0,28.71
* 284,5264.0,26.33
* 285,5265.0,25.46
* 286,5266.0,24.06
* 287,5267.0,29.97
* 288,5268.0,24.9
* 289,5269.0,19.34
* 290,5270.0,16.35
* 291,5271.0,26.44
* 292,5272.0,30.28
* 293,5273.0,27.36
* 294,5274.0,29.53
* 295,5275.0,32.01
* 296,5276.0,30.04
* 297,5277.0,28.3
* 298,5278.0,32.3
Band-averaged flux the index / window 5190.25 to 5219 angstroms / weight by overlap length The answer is 27.9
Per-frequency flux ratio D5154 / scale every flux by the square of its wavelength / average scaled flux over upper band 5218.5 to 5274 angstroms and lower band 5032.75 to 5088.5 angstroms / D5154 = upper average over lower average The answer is 1.09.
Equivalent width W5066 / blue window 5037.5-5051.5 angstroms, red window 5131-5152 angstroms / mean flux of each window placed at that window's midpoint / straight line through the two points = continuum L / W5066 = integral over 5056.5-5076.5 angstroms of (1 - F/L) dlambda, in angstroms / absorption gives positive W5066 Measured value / -1.61 angstroms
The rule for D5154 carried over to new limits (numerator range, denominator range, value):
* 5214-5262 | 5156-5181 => 1.28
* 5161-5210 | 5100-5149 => 0.90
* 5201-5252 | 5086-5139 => 1.09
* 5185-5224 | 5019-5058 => 1.02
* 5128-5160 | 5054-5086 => 0.97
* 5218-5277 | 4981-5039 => 1.11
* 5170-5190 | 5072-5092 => 0.79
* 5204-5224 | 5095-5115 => 1.08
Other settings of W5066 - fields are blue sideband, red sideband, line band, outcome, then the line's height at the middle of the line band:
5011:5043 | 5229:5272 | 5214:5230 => 0.21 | 29.2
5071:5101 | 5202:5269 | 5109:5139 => 0.61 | 28.5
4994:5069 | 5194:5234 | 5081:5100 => 0.32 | 28.9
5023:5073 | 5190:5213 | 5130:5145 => 0.86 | 28.3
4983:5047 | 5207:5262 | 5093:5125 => 1.62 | 29.3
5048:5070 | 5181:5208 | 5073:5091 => 0.25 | 28.6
